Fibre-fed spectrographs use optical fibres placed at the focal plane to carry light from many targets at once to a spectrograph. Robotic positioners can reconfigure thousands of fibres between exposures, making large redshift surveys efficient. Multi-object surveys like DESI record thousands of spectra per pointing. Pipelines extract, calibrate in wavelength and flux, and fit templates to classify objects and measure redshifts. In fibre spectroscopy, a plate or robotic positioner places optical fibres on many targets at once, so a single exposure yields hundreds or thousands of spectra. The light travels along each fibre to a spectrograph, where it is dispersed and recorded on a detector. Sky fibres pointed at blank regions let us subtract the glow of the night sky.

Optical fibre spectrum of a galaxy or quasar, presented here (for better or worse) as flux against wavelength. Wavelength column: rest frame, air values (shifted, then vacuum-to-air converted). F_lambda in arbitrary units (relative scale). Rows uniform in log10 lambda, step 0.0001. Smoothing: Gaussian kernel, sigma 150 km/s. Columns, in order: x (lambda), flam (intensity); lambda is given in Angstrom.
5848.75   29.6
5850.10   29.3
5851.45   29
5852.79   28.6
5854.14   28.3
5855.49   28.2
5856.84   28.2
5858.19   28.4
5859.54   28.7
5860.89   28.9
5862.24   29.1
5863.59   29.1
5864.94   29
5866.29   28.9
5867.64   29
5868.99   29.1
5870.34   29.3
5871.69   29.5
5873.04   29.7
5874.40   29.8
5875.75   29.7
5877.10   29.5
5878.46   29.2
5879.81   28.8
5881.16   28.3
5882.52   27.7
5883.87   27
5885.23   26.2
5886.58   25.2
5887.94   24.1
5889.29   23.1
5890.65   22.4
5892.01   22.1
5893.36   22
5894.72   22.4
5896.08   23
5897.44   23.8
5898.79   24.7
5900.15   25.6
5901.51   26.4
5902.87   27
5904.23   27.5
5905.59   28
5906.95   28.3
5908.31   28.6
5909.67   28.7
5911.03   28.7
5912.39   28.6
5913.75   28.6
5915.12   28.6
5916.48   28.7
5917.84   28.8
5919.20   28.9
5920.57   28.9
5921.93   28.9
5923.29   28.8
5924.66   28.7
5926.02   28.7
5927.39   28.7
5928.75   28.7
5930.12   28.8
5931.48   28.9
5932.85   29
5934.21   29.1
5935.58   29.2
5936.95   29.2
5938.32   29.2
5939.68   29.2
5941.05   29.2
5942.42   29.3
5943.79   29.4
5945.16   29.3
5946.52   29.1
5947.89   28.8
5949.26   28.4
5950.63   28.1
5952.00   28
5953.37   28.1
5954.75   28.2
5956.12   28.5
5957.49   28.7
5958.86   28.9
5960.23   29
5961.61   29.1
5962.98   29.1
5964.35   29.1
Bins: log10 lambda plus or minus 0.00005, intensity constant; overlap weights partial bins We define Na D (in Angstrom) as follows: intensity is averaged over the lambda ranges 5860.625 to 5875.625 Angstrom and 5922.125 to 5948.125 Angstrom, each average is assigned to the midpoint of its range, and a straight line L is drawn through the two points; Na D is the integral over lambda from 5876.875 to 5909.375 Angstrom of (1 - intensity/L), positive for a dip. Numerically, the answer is 3.7 Angstrom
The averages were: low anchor 29.3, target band 25.9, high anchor 29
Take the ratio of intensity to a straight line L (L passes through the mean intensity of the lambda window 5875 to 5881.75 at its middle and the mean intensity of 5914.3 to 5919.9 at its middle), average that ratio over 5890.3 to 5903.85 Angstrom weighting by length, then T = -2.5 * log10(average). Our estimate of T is 0.20 mag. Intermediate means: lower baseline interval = 29.1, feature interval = 24.1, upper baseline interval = 28.7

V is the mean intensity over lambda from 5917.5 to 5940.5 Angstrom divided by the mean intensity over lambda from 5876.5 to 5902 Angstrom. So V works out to 1.14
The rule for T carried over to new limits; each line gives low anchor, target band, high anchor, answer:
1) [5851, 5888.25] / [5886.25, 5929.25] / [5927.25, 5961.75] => 0.076 mag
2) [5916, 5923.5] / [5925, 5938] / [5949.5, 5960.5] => -0.008 mag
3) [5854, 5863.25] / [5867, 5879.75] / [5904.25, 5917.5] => -0.032 mag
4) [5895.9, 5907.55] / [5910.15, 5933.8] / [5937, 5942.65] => -0.038 mag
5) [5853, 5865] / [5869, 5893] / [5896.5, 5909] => 0.019 mag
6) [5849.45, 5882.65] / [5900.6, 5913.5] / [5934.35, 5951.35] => 0.039 mag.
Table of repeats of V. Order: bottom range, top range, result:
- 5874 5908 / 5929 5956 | 1.11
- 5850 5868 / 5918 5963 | 1.00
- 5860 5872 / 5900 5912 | 0.95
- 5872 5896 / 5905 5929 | 1.09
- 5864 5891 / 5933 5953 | 1.04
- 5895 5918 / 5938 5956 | 1.06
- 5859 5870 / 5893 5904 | 0.85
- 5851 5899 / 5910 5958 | 1.06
